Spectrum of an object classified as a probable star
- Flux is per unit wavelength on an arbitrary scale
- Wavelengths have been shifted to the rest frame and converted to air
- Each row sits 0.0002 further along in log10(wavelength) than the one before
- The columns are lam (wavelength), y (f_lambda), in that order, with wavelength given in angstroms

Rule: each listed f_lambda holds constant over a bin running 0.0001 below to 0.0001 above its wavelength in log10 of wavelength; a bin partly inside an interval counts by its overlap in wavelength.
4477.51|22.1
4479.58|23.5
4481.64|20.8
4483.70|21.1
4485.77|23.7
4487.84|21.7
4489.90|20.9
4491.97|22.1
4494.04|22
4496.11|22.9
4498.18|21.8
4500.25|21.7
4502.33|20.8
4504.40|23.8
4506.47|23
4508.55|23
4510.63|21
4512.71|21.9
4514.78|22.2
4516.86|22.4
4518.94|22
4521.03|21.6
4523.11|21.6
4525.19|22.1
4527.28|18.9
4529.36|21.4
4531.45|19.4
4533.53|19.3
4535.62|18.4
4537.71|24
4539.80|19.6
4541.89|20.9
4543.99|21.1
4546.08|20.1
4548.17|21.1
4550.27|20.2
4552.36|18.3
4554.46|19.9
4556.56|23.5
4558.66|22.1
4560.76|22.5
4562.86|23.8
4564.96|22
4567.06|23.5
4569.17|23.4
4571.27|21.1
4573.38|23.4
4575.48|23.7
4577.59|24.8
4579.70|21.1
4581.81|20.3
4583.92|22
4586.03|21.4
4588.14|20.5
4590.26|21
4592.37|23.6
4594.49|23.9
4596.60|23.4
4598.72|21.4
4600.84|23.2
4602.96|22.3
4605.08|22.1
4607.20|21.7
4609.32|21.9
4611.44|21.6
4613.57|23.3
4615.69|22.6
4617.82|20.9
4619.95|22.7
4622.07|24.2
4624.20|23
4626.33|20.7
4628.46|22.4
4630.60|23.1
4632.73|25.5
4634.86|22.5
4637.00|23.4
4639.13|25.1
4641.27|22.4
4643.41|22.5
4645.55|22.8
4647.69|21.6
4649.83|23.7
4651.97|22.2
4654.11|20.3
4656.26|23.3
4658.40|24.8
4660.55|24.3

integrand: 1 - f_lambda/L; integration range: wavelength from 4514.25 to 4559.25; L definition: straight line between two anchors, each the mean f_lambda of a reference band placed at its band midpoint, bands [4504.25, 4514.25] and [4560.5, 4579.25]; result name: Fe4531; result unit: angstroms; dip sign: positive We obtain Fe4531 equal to 3.6 angstroms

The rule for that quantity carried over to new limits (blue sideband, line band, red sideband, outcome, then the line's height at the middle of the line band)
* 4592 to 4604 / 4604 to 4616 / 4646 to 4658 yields 0.3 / 22.8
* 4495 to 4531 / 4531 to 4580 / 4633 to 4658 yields 1.3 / 22.2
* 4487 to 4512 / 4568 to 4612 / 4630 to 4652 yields 1.0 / 22.8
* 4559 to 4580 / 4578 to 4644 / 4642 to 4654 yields 0.5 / 22.7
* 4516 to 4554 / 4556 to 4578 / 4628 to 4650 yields -1.6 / 21.4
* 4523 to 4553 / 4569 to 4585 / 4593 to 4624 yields -0.6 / 21.6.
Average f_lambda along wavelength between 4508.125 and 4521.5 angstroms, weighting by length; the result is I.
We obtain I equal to 22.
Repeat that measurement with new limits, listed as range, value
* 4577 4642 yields 22.5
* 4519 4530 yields 21.2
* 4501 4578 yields 21.6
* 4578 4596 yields 21.9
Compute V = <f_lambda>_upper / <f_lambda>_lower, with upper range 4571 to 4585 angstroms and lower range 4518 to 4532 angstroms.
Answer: 1.1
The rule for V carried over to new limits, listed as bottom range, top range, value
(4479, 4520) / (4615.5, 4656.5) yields 1.03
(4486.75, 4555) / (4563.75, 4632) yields 1.05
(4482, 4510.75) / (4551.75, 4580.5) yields 1.01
